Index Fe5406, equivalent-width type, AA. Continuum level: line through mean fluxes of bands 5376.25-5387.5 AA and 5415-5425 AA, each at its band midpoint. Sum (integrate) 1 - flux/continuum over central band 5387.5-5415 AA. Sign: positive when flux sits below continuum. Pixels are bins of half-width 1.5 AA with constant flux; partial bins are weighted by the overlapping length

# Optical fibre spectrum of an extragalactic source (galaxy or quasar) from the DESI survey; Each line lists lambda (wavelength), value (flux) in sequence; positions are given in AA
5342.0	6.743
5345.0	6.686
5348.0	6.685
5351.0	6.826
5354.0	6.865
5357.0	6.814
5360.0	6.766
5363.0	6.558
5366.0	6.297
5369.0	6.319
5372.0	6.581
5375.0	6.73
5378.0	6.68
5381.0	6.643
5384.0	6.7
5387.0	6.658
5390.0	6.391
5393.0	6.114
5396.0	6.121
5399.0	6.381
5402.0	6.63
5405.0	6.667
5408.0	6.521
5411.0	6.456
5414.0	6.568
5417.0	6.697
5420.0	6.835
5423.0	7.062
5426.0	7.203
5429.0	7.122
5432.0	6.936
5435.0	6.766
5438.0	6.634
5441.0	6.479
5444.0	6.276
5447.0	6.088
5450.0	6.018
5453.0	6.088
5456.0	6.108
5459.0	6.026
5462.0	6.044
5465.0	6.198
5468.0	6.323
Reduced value 1.4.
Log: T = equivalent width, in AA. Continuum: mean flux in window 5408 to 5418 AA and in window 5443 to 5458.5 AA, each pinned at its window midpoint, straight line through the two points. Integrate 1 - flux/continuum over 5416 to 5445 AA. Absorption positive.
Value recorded -2.1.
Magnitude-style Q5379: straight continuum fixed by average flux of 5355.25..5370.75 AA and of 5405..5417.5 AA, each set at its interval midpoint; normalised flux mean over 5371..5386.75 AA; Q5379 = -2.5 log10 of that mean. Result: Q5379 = -0.018 mag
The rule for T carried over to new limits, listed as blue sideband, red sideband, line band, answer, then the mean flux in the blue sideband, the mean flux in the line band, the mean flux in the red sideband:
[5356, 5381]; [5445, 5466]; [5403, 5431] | -2.2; 6.59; 6.79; 6.08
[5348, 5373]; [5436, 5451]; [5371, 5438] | -2.0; 6.63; 6.66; 6.32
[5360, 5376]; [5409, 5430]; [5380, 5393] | 0.2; 6.51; 6.54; 6.83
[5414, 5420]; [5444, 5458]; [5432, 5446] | -0.6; 6.7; 6.57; 6.1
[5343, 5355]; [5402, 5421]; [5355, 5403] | 1.2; 6.76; 6.53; 6.62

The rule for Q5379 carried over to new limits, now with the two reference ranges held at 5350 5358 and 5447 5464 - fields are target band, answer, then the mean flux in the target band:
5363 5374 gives 0.05 mag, 6.44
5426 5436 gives -0.12 mag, 6.99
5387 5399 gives 0.04 mag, 6.29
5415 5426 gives -0.09 mag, 6.9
